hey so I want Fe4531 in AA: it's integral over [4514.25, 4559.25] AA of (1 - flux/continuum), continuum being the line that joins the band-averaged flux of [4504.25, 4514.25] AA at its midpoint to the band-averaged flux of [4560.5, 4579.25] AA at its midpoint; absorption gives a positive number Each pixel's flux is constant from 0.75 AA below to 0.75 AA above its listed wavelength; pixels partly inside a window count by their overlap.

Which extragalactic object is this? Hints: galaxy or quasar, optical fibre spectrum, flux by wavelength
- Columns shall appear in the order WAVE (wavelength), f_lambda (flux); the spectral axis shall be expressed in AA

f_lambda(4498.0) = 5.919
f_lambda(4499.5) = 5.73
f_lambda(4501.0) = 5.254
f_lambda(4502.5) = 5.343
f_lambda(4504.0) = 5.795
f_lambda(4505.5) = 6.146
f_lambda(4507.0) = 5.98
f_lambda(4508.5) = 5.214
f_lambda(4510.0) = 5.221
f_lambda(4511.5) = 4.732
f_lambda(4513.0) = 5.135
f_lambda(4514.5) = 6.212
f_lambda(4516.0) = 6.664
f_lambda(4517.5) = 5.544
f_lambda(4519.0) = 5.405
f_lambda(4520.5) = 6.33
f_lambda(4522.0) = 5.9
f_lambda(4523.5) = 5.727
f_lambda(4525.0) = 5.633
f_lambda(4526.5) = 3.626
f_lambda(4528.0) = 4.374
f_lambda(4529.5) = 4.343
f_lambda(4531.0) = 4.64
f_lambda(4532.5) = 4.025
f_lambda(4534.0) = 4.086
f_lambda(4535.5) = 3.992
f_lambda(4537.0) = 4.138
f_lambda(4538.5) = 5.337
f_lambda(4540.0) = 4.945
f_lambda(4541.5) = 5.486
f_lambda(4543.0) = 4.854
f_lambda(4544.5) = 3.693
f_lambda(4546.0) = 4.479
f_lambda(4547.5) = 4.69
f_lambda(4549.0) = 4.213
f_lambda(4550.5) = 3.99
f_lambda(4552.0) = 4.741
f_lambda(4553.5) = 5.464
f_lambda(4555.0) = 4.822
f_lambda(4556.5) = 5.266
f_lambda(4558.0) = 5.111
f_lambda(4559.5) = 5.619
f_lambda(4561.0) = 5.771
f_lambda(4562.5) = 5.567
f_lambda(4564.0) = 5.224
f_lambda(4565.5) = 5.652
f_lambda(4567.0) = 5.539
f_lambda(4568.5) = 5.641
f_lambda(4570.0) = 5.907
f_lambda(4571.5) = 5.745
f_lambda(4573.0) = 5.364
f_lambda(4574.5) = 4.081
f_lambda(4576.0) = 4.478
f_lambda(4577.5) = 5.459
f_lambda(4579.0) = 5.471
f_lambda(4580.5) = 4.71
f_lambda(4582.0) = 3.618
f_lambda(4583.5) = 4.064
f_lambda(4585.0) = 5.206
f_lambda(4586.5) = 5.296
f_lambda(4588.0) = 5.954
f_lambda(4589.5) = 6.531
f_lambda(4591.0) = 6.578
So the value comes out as 4.2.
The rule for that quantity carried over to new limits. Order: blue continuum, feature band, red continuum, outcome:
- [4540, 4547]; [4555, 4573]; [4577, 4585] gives -3.20 AA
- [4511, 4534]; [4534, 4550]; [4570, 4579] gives 1.91 AA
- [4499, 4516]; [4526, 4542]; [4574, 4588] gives 2.52 AA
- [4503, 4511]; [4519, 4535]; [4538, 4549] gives 0.85 AA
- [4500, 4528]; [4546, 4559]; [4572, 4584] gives 0.60 AA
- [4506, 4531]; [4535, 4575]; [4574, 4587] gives -0.46 AA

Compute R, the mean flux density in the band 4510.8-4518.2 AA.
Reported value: 5.66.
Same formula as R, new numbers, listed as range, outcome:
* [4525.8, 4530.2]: 4.12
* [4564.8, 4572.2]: 5.7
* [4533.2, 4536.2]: 4.04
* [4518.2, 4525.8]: 5.78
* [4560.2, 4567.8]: 5.55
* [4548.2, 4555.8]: 4.65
